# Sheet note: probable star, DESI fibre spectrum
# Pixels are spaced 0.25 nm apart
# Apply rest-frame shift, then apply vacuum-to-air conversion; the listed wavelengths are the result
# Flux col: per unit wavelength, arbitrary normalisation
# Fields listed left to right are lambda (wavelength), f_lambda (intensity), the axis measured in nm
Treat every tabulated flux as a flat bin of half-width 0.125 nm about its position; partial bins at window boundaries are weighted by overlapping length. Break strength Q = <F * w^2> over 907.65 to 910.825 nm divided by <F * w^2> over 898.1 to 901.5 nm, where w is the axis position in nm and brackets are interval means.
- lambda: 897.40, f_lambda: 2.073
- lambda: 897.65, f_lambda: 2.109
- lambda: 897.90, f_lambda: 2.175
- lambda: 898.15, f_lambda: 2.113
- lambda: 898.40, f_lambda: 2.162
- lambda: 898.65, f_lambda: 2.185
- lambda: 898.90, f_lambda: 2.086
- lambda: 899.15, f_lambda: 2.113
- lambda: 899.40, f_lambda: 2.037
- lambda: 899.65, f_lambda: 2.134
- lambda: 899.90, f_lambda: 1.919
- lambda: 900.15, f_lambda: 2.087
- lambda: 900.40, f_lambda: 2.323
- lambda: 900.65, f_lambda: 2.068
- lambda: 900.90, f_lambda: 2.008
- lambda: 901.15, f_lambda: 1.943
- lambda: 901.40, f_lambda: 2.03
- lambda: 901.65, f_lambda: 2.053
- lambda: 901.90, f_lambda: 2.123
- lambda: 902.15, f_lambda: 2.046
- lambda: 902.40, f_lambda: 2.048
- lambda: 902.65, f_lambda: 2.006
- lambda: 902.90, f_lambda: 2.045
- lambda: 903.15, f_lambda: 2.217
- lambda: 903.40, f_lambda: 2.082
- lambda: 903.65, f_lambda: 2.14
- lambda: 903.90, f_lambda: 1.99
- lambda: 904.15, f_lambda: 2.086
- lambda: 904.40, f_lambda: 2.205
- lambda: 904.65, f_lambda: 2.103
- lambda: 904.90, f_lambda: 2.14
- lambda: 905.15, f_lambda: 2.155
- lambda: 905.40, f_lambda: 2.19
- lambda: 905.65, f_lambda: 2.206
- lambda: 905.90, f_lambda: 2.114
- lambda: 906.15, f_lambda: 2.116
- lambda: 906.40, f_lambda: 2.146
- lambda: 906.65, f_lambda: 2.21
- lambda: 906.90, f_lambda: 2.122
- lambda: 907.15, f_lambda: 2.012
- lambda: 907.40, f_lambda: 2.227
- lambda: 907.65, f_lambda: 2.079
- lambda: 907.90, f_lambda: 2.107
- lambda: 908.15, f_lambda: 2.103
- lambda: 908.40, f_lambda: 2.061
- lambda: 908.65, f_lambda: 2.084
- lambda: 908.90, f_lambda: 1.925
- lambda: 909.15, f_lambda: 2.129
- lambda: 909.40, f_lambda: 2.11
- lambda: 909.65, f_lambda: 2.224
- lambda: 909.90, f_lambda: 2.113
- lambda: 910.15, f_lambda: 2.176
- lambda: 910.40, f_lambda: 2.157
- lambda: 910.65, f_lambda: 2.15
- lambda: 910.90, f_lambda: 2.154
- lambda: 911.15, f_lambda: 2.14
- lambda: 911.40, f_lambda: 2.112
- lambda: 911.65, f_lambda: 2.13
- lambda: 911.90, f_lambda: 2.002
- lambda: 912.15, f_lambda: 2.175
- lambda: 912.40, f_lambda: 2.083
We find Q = 1.0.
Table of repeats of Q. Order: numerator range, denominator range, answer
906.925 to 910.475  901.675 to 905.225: 1.02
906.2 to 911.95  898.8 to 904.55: 1.04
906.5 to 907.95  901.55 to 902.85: 1.05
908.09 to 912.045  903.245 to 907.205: 1.00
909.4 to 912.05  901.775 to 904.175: 1.05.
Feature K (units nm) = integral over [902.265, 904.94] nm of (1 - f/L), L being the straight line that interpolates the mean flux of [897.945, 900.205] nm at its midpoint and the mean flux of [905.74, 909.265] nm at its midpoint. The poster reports 0.01 nm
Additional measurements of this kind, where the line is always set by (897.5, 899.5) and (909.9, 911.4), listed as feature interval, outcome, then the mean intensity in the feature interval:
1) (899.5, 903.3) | 0.11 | 2.07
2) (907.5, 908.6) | 0.03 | 2.09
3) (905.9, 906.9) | 0.00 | 2.15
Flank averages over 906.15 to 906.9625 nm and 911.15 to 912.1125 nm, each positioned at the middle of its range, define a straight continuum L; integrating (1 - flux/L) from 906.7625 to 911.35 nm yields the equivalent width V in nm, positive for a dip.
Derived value 0.02 nm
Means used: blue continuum 2.16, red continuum 2.1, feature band 2.12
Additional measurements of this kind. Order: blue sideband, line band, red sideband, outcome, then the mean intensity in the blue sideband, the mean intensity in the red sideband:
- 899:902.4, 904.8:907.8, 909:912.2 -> -0.05 nm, 2.07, 2.13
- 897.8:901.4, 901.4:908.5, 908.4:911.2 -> -0.01 nm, 2.09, 2.12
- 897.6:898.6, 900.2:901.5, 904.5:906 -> 0.04 nm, 2.15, 2.15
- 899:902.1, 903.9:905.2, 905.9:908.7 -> -0.02 nm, 2.07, 2.12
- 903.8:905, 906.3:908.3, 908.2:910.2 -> -0.02 nm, 2.11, 2.1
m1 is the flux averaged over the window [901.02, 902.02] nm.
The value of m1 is 2.04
